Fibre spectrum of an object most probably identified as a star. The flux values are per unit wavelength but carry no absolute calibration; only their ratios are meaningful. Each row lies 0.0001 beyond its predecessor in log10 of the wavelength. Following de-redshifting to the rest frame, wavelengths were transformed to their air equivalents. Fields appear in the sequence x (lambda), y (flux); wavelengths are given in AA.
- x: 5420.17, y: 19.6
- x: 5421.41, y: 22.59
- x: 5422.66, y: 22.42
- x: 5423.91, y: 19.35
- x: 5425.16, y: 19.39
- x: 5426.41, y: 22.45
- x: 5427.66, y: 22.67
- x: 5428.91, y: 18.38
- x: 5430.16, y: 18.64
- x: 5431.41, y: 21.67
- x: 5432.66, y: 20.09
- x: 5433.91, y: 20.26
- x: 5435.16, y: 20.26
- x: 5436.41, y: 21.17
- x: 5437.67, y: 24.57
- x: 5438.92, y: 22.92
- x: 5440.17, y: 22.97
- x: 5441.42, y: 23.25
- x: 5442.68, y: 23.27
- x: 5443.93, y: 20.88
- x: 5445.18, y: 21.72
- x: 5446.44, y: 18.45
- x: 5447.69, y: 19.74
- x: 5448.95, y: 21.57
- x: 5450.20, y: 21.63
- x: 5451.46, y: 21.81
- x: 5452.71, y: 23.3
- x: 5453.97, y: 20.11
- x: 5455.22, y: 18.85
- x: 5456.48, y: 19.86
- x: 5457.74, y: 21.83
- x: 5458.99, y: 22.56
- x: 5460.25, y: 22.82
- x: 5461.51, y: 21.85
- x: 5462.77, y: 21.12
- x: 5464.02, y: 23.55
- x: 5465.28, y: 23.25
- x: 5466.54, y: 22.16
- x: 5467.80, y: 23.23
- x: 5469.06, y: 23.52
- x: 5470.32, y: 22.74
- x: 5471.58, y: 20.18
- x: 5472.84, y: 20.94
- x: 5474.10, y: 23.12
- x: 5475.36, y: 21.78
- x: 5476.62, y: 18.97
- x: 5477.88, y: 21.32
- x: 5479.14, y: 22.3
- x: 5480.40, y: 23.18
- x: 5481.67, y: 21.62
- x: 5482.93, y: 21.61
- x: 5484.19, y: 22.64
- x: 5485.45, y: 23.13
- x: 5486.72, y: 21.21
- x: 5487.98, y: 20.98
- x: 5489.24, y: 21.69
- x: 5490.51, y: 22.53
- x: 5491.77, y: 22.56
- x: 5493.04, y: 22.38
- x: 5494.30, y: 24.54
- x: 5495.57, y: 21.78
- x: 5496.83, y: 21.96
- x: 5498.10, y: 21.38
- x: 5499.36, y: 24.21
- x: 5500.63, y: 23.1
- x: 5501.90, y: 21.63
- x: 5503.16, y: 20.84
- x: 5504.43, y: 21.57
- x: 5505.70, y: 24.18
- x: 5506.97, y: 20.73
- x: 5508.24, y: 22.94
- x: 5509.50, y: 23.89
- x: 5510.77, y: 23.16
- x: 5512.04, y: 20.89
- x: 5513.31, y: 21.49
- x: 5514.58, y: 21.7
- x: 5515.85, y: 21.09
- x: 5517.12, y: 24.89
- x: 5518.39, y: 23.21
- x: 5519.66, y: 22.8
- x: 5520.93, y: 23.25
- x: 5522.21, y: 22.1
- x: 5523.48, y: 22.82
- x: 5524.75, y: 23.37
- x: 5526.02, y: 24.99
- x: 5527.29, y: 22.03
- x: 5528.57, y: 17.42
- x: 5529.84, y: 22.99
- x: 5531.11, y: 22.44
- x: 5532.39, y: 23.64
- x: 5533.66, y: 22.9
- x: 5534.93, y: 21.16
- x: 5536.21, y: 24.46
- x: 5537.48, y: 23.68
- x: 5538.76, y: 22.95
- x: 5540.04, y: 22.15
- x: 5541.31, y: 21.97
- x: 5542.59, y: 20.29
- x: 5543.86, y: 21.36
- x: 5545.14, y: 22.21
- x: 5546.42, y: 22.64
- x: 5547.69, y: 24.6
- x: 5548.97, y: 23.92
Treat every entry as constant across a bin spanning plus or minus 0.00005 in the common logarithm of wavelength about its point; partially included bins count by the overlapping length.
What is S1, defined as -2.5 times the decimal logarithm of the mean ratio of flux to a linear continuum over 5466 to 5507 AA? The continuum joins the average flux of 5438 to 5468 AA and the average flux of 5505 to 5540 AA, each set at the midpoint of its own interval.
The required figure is 0.003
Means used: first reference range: 21.8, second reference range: 22.6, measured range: 22.1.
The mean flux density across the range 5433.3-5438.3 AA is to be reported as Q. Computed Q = 21.6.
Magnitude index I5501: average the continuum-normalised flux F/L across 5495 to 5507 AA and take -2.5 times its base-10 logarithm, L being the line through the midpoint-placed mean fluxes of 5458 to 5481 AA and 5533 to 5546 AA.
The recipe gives 0.001 mag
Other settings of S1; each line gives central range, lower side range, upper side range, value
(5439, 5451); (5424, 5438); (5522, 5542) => -0.03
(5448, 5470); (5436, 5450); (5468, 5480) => -0.01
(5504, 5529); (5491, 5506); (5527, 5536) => -0.01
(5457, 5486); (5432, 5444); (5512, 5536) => 0.00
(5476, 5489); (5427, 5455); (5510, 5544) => 0.01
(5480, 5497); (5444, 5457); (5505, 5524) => -0.02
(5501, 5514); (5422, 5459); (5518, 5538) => 0.01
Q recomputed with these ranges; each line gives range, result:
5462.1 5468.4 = 22.7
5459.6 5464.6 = 22.3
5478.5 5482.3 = 22.3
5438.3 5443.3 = 23.1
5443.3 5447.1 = 20.4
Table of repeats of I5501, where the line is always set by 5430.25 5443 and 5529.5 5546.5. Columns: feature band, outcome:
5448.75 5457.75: 0.046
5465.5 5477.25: 0.009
